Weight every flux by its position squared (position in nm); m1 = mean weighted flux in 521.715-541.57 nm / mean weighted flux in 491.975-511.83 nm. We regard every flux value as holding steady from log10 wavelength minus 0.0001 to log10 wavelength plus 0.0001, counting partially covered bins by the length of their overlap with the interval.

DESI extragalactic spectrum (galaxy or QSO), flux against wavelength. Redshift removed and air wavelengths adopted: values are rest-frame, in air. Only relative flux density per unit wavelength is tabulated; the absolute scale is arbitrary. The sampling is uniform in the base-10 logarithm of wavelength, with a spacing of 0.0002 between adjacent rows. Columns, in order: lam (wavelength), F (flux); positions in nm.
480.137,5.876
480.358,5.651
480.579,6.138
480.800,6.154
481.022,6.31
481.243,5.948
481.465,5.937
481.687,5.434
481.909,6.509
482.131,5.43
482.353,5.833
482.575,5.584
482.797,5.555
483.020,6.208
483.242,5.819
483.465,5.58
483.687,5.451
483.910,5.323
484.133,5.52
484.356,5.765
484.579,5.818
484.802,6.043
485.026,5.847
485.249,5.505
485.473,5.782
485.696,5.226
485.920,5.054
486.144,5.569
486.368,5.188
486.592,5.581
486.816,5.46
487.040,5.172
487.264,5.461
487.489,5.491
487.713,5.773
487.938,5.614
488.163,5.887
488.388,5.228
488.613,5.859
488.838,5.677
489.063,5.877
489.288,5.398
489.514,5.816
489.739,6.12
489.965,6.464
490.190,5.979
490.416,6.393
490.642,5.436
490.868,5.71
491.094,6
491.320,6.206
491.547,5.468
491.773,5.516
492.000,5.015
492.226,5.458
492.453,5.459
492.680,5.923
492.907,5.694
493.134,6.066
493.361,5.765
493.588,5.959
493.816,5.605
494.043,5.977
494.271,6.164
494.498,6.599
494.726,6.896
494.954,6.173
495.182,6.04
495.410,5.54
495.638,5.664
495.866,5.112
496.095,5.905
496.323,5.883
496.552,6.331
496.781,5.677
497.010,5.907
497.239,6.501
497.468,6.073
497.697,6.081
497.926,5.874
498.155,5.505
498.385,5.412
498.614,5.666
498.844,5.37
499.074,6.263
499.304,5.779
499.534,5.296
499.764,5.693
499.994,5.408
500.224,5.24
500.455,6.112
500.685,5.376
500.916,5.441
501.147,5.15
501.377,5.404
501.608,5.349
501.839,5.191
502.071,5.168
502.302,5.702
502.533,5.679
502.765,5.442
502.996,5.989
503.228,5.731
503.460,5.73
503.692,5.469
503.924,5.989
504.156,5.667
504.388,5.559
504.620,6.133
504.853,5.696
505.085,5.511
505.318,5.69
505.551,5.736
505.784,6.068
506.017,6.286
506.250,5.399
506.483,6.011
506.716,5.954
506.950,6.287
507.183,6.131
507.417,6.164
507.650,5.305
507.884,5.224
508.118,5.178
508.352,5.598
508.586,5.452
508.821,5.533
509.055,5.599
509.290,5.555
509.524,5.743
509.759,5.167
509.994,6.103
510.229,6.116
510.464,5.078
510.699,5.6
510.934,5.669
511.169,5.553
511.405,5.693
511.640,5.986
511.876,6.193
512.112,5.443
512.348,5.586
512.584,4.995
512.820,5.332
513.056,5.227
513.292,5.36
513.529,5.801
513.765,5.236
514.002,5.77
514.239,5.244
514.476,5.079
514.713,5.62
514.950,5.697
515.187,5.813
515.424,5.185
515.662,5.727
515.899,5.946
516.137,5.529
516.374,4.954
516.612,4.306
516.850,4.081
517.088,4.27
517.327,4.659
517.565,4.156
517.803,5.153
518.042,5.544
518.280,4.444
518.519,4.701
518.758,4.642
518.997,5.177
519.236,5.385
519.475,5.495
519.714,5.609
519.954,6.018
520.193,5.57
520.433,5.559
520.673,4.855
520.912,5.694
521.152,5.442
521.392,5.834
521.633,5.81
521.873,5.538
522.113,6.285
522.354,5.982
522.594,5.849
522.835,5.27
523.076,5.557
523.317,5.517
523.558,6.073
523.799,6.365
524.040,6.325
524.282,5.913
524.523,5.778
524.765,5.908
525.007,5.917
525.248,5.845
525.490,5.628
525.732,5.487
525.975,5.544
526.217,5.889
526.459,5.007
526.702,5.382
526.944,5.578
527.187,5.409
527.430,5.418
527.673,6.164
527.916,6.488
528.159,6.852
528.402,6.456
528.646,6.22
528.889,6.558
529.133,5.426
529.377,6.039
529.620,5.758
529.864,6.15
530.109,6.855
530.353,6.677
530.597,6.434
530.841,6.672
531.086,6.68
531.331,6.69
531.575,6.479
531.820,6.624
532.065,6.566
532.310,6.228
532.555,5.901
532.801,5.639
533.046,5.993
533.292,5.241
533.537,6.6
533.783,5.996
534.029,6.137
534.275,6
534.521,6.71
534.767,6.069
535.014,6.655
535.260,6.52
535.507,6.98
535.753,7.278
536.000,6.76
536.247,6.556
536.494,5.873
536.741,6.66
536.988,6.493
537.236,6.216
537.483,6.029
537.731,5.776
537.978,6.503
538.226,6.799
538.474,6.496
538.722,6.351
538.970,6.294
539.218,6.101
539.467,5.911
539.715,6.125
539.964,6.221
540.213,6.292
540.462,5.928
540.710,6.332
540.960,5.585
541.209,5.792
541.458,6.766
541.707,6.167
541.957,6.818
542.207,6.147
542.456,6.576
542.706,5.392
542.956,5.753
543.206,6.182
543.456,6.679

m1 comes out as 1.20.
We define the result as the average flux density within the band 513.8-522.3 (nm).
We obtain 5.29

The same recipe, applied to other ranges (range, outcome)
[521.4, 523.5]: 5.74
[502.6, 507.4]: 5.83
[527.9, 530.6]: 6.32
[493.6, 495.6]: 6.1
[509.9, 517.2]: 5.42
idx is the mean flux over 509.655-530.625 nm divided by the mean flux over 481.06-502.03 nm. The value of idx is 1.0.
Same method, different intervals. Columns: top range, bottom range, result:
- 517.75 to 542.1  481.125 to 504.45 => 1.05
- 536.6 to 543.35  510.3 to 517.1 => 1.15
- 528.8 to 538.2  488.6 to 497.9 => 1.08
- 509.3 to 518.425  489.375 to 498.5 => 0.91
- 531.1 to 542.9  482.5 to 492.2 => 1.11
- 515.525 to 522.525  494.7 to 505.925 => 0.92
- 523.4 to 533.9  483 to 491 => 1.07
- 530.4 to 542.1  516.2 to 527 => 1.17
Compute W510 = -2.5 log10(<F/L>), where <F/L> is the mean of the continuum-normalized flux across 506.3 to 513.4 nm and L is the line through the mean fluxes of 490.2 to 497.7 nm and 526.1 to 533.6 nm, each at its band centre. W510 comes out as 0.07 mag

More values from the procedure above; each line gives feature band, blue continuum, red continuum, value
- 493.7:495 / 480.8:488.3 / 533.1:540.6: -0.08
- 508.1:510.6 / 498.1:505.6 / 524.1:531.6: 0.03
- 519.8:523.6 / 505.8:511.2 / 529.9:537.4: 0.07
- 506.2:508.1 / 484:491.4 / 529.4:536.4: 0.04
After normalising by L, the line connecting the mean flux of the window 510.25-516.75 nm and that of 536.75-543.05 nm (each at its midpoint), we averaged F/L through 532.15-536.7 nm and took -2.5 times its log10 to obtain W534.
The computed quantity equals -0.04 mag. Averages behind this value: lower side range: 5.47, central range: 6.29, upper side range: 6.21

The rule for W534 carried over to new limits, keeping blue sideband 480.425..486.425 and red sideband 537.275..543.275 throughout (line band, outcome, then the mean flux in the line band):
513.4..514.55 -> 0.10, 5.44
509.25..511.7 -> 0.05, 5.66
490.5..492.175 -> 0.03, 5.63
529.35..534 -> -0.03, 6.28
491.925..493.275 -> 0.03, 5.62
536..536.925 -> -0.05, 6.43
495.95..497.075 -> -0.02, 5.92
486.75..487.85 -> 0.05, 5.48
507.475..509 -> 0.10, 5.42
